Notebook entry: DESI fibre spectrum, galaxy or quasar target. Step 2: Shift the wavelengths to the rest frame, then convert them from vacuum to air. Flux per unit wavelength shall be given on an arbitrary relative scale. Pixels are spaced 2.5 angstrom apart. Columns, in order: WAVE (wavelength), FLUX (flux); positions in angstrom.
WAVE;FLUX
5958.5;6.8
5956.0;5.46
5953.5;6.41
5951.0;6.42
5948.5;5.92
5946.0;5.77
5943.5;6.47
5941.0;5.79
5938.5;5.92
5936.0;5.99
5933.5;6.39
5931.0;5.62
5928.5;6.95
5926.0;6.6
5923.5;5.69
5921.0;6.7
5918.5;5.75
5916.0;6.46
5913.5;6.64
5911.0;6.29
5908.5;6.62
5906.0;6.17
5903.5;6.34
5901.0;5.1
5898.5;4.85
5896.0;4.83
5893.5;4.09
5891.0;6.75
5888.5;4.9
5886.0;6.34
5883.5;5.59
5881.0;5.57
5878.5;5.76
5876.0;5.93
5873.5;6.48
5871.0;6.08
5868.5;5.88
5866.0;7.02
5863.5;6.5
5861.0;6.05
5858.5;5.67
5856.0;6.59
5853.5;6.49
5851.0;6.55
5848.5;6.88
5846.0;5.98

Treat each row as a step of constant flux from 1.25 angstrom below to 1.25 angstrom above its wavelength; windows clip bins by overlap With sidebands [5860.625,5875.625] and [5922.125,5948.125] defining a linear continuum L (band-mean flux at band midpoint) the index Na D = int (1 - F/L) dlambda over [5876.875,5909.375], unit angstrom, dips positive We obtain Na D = 3.37 angstrom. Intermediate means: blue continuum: 6.33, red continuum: 6.12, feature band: 5.6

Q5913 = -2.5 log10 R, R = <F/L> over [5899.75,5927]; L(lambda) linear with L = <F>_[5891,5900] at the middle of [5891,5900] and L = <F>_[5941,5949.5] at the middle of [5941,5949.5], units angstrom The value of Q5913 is -0.17 mag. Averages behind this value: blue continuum 4.9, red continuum 6.02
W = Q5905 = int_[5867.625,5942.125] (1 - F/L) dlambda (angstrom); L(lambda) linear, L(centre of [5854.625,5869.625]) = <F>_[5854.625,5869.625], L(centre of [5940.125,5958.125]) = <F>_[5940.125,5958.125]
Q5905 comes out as 3.0 angstrom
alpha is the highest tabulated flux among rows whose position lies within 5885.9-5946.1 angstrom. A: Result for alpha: 6.95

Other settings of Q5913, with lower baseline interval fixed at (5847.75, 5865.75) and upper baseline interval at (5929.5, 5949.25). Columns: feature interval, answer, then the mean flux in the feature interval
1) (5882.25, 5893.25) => 0.10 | 5.73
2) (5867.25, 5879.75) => 0.05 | 6.03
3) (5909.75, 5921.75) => -0.04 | 6.35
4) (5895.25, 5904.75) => 0.17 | 5.3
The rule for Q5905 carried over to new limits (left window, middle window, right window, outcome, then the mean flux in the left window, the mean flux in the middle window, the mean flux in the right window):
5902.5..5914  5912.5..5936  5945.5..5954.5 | 0.05 angstrom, 6.4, 6.29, 6.15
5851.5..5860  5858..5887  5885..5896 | -1.09 angstrom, 6.27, 6.08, 5.42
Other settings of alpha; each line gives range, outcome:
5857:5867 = 7.02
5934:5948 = 6.47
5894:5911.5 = 6.62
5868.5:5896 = 6.75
